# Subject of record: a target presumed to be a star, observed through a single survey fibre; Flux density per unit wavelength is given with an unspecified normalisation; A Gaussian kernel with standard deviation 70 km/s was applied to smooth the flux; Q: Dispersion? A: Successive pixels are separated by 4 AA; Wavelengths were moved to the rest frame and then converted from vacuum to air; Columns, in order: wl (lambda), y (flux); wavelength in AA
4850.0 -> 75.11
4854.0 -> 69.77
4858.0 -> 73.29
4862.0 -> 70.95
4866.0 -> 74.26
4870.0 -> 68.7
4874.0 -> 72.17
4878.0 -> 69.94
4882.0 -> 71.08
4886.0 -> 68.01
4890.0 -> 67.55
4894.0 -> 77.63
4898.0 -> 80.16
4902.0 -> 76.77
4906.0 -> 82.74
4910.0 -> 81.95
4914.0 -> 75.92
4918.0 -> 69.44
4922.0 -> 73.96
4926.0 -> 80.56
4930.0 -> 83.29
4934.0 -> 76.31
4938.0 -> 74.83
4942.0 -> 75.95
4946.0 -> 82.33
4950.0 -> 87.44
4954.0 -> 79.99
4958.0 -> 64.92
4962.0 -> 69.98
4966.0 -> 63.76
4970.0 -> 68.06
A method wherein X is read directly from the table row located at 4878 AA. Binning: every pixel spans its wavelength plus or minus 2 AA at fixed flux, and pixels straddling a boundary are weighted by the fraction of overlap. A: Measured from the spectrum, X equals 69.94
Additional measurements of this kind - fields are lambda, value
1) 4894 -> 77.63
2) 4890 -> 67.55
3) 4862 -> 70.95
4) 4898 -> 80.16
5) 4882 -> 71.08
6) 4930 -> 83.29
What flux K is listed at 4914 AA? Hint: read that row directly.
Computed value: 75.92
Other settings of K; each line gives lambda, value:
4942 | 75.95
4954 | 79.99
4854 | 69.77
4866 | 74.26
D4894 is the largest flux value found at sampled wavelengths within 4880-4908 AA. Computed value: 82.74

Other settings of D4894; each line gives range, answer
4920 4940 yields 83.29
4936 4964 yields 87.44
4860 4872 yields 74.26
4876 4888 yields 71.08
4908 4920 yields 81.95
